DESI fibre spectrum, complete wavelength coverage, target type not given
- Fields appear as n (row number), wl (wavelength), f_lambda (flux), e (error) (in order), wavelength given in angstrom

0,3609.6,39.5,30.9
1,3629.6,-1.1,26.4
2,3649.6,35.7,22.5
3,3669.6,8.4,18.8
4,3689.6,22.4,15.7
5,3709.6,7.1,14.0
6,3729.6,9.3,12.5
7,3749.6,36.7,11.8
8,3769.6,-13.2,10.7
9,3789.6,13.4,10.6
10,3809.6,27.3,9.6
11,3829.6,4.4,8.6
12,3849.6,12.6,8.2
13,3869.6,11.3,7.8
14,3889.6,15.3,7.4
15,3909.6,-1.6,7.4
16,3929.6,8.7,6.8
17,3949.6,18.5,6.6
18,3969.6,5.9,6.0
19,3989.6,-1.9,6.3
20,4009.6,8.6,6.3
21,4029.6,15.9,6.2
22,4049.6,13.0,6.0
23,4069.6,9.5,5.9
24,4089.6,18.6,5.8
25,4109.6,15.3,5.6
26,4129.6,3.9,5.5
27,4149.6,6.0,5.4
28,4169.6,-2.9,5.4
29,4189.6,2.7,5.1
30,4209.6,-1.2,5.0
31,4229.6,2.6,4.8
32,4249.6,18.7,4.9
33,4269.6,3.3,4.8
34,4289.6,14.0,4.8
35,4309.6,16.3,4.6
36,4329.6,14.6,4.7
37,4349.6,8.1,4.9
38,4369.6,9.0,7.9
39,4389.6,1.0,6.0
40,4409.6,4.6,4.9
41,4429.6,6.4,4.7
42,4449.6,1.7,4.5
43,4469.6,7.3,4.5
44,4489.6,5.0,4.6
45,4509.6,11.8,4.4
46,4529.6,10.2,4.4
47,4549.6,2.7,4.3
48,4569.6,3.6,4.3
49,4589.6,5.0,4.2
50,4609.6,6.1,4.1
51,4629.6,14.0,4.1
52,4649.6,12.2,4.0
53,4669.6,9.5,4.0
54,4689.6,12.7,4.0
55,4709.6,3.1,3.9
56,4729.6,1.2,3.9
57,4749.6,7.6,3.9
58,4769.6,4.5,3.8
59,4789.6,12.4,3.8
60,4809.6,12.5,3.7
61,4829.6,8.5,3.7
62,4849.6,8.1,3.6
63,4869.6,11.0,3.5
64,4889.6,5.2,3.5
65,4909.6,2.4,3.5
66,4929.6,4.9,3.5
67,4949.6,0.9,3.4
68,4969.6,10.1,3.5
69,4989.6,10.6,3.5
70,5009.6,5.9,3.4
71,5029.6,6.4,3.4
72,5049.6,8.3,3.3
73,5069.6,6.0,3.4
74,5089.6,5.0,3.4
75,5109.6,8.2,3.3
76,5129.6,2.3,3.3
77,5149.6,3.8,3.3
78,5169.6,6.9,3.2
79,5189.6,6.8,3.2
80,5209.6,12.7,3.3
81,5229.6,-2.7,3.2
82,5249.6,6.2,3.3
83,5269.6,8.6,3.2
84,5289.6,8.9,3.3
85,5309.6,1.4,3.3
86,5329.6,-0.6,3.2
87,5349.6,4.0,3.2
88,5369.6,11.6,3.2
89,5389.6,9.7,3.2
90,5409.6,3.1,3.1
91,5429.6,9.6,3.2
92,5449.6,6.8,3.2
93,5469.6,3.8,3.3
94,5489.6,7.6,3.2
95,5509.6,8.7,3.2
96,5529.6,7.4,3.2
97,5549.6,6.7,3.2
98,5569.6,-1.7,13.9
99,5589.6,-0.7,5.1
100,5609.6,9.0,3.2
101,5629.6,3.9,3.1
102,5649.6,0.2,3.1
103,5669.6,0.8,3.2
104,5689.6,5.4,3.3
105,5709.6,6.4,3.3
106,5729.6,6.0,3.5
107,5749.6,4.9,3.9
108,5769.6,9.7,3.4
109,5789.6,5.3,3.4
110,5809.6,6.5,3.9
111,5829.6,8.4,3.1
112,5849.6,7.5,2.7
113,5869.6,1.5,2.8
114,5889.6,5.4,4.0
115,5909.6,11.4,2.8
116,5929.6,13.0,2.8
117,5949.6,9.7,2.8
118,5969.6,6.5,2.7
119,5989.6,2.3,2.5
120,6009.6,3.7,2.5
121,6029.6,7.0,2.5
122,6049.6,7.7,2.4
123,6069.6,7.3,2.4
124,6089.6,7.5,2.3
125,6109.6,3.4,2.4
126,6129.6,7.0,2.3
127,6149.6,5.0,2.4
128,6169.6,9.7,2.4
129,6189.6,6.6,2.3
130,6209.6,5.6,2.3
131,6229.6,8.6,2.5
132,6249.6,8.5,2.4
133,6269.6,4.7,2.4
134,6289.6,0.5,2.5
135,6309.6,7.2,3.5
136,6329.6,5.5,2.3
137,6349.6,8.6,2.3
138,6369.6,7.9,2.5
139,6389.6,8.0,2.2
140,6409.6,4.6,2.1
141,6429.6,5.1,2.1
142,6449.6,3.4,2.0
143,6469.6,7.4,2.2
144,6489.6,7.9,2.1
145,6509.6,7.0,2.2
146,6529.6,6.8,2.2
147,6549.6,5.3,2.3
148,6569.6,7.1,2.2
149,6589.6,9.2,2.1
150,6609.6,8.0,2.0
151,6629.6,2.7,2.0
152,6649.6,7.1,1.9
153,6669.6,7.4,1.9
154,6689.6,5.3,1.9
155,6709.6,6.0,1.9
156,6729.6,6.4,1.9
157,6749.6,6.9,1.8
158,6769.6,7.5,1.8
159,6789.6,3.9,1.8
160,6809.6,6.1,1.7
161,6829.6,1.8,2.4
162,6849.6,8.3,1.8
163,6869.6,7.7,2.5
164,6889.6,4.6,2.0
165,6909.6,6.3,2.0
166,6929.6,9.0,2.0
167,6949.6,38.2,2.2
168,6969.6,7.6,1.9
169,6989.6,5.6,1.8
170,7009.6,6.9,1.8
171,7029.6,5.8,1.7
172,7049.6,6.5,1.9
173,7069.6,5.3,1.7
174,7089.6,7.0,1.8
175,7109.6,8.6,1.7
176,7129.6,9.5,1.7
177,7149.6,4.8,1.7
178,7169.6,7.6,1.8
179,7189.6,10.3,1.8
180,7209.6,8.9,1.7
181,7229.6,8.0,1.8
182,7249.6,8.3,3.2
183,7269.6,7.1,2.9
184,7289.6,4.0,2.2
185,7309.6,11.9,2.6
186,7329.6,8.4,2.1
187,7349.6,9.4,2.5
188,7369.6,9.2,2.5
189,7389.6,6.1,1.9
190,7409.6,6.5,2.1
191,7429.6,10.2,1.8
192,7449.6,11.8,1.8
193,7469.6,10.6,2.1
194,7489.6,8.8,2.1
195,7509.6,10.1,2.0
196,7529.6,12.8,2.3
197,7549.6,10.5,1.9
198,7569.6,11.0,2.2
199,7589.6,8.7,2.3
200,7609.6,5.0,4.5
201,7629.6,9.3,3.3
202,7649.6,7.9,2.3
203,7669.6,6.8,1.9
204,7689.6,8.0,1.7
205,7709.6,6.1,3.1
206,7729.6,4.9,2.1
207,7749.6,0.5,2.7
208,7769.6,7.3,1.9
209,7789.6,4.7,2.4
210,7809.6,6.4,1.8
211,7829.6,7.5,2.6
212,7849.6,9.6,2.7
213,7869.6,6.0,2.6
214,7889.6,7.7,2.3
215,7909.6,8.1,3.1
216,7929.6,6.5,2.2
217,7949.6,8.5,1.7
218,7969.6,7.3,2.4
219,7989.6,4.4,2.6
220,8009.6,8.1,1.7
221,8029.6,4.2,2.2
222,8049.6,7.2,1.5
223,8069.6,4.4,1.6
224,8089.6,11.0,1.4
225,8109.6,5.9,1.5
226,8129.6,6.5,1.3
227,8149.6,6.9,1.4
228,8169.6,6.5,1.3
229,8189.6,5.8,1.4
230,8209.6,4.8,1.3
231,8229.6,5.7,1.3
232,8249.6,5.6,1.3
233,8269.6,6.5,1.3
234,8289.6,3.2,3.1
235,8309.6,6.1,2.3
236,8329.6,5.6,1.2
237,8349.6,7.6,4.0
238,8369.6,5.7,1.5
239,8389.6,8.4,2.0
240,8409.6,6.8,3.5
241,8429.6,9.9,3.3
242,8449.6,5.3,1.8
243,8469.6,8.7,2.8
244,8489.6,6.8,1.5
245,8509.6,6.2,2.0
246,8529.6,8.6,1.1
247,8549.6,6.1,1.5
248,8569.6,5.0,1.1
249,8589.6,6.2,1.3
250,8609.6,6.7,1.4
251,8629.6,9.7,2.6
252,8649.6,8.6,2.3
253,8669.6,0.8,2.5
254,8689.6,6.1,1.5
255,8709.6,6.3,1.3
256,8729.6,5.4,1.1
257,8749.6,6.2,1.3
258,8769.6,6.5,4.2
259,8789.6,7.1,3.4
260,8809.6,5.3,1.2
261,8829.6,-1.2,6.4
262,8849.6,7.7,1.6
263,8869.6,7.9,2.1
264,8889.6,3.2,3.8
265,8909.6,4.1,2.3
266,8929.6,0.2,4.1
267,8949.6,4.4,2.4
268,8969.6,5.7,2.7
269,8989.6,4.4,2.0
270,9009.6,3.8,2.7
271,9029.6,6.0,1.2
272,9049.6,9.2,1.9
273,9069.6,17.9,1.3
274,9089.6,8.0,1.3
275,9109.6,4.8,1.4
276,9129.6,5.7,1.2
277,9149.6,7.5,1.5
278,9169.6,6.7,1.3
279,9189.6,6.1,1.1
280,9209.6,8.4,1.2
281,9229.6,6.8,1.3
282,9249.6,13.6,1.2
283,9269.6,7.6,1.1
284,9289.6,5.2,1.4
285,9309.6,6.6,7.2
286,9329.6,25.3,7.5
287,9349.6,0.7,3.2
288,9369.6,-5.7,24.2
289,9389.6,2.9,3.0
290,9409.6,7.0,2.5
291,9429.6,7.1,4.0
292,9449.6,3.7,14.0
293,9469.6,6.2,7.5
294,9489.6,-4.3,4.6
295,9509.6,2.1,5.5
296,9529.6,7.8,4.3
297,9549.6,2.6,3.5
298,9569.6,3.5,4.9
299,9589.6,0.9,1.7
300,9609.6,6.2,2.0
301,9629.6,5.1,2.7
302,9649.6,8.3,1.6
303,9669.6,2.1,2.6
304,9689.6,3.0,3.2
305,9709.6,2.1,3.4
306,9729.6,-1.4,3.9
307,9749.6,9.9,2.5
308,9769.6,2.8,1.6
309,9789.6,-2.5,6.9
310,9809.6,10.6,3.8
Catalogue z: 0.86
